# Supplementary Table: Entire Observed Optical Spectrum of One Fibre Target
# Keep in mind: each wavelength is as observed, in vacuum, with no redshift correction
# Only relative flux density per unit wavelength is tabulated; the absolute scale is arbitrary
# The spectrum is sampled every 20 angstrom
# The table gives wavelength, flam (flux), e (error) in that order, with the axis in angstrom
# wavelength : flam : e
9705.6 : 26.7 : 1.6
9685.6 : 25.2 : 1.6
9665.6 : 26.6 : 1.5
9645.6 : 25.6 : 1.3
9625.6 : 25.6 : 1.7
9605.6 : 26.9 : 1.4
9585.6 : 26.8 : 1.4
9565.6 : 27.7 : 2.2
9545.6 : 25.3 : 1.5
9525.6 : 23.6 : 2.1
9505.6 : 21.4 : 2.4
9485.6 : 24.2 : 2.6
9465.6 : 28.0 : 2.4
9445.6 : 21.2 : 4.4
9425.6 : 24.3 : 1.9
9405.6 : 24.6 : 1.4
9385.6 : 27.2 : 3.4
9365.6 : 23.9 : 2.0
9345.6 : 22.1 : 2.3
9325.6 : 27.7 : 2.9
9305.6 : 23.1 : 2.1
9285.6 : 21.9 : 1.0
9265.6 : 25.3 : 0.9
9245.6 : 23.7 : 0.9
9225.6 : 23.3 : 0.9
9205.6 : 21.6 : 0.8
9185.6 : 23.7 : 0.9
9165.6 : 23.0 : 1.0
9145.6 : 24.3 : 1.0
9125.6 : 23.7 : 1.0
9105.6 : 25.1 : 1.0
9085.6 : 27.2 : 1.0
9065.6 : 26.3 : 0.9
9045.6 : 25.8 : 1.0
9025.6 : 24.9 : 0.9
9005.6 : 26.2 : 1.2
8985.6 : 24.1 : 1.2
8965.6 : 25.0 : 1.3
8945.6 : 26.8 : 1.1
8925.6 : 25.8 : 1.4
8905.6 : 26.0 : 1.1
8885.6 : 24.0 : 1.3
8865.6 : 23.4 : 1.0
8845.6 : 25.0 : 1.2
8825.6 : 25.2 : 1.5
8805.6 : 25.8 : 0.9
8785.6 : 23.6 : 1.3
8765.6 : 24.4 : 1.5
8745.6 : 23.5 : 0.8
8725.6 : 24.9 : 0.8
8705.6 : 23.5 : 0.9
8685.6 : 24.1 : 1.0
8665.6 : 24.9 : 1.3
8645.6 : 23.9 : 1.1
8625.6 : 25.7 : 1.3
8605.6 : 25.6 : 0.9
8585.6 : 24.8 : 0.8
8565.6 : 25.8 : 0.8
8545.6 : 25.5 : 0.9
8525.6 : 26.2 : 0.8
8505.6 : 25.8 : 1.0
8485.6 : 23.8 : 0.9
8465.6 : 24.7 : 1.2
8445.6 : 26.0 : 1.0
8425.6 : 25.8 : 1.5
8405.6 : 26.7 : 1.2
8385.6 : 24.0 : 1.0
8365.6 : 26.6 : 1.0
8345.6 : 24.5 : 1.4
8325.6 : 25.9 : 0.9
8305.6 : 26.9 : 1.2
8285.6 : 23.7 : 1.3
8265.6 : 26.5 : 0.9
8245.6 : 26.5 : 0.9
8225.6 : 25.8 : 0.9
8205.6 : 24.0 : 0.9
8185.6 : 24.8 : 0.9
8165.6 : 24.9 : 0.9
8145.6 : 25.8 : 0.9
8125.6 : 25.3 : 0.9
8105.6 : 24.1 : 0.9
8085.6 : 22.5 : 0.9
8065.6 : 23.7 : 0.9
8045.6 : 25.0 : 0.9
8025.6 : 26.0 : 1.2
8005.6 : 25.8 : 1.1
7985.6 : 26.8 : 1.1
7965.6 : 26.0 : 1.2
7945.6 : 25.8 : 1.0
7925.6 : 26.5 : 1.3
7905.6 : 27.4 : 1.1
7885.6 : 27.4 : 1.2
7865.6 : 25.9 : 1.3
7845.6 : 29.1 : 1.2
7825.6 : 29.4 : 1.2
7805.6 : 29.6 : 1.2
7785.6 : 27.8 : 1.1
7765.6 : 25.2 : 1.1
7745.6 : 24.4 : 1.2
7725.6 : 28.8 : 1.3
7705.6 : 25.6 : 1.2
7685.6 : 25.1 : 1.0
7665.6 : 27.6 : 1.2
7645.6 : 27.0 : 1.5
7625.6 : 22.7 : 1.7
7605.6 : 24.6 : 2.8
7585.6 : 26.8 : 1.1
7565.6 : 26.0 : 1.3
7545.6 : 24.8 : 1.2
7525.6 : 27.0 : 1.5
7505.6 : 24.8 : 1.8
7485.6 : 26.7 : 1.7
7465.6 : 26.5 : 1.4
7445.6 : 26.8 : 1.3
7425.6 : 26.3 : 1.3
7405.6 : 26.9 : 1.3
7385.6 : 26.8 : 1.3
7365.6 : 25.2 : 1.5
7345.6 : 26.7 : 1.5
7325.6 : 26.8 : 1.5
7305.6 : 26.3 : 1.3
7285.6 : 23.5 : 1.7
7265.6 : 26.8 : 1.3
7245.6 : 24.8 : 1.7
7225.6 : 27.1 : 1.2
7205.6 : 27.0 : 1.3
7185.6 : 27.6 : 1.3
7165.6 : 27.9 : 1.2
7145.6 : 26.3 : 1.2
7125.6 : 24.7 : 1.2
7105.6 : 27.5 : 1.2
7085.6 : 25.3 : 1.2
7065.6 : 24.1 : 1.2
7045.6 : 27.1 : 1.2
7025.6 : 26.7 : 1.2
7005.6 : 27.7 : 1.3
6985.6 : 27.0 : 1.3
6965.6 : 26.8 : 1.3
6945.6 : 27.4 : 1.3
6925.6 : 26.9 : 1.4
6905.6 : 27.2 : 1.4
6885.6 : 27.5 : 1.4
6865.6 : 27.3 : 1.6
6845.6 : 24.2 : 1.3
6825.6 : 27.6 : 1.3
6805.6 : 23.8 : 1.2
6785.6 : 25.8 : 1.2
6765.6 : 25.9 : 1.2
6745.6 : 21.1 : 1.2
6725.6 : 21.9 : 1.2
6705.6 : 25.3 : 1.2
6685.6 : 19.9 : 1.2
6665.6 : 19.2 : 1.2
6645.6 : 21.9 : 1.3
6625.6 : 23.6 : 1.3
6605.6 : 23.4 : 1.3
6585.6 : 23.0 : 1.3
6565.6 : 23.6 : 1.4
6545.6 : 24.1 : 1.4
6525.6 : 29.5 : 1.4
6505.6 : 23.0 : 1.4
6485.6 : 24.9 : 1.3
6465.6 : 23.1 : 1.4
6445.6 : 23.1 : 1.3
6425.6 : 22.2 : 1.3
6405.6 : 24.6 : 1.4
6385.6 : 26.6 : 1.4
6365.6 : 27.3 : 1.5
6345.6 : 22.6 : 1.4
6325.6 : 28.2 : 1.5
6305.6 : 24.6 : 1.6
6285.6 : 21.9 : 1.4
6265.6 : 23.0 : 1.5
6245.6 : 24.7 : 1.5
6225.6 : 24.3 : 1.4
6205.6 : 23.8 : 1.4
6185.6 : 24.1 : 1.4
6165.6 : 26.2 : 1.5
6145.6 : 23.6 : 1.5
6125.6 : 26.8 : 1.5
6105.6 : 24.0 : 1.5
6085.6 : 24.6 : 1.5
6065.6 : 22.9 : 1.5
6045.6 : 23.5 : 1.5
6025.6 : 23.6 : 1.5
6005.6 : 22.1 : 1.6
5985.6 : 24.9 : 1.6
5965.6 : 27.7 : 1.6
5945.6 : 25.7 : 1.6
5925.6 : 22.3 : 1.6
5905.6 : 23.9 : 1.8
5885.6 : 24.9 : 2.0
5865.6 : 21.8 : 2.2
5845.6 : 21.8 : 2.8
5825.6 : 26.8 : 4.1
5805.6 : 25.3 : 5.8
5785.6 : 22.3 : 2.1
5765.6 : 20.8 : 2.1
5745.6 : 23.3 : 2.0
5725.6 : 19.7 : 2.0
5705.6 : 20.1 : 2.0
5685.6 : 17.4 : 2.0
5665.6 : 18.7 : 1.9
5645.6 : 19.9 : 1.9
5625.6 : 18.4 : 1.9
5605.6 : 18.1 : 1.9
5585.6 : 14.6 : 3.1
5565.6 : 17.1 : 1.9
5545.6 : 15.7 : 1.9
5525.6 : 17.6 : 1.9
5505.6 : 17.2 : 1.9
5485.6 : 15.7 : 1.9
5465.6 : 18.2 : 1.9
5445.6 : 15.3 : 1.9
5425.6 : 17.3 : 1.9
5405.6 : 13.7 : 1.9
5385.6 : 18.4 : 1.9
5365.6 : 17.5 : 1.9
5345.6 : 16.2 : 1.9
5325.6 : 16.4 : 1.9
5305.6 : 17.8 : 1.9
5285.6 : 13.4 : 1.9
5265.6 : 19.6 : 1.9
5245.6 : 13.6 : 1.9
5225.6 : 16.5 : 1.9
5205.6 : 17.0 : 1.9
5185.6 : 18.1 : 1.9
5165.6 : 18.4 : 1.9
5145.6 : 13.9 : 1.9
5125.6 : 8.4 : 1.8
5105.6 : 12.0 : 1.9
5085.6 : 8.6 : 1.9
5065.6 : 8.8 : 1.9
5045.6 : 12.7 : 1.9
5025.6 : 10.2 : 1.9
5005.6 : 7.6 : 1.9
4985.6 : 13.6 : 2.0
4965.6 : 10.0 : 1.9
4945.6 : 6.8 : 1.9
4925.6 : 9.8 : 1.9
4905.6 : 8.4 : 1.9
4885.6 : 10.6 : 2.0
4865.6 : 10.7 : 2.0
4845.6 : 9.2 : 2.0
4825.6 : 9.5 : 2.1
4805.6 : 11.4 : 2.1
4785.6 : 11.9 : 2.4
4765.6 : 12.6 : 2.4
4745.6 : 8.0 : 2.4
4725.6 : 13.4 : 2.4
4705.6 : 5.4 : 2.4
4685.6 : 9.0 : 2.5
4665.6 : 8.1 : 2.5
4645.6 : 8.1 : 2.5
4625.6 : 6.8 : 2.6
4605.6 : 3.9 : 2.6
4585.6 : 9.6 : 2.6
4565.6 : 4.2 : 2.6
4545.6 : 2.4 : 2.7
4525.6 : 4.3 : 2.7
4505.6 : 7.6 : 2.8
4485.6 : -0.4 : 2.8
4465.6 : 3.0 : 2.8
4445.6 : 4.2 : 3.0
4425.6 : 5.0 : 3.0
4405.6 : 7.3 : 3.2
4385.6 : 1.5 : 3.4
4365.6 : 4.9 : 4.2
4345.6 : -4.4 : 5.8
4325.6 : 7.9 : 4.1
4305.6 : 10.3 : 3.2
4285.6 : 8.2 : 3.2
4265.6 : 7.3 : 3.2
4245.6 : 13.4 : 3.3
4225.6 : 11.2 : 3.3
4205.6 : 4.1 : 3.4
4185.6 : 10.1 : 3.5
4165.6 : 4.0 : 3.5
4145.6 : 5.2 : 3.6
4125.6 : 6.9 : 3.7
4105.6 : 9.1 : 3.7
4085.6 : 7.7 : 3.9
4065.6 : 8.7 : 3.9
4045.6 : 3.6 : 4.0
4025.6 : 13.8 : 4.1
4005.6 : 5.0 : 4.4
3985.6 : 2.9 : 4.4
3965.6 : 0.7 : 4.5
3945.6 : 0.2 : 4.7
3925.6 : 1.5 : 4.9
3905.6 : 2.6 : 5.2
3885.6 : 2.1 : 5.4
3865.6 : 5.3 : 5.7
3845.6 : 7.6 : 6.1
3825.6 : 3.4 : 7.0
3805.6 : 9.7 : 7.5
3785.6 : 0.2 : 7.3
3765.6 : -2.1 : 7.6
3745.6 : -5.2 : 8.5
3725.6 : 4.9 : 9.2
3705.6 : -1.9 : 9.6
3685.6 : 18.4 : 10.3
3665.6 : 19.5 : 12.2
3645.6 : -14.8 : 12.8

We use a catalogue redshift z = 0.29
